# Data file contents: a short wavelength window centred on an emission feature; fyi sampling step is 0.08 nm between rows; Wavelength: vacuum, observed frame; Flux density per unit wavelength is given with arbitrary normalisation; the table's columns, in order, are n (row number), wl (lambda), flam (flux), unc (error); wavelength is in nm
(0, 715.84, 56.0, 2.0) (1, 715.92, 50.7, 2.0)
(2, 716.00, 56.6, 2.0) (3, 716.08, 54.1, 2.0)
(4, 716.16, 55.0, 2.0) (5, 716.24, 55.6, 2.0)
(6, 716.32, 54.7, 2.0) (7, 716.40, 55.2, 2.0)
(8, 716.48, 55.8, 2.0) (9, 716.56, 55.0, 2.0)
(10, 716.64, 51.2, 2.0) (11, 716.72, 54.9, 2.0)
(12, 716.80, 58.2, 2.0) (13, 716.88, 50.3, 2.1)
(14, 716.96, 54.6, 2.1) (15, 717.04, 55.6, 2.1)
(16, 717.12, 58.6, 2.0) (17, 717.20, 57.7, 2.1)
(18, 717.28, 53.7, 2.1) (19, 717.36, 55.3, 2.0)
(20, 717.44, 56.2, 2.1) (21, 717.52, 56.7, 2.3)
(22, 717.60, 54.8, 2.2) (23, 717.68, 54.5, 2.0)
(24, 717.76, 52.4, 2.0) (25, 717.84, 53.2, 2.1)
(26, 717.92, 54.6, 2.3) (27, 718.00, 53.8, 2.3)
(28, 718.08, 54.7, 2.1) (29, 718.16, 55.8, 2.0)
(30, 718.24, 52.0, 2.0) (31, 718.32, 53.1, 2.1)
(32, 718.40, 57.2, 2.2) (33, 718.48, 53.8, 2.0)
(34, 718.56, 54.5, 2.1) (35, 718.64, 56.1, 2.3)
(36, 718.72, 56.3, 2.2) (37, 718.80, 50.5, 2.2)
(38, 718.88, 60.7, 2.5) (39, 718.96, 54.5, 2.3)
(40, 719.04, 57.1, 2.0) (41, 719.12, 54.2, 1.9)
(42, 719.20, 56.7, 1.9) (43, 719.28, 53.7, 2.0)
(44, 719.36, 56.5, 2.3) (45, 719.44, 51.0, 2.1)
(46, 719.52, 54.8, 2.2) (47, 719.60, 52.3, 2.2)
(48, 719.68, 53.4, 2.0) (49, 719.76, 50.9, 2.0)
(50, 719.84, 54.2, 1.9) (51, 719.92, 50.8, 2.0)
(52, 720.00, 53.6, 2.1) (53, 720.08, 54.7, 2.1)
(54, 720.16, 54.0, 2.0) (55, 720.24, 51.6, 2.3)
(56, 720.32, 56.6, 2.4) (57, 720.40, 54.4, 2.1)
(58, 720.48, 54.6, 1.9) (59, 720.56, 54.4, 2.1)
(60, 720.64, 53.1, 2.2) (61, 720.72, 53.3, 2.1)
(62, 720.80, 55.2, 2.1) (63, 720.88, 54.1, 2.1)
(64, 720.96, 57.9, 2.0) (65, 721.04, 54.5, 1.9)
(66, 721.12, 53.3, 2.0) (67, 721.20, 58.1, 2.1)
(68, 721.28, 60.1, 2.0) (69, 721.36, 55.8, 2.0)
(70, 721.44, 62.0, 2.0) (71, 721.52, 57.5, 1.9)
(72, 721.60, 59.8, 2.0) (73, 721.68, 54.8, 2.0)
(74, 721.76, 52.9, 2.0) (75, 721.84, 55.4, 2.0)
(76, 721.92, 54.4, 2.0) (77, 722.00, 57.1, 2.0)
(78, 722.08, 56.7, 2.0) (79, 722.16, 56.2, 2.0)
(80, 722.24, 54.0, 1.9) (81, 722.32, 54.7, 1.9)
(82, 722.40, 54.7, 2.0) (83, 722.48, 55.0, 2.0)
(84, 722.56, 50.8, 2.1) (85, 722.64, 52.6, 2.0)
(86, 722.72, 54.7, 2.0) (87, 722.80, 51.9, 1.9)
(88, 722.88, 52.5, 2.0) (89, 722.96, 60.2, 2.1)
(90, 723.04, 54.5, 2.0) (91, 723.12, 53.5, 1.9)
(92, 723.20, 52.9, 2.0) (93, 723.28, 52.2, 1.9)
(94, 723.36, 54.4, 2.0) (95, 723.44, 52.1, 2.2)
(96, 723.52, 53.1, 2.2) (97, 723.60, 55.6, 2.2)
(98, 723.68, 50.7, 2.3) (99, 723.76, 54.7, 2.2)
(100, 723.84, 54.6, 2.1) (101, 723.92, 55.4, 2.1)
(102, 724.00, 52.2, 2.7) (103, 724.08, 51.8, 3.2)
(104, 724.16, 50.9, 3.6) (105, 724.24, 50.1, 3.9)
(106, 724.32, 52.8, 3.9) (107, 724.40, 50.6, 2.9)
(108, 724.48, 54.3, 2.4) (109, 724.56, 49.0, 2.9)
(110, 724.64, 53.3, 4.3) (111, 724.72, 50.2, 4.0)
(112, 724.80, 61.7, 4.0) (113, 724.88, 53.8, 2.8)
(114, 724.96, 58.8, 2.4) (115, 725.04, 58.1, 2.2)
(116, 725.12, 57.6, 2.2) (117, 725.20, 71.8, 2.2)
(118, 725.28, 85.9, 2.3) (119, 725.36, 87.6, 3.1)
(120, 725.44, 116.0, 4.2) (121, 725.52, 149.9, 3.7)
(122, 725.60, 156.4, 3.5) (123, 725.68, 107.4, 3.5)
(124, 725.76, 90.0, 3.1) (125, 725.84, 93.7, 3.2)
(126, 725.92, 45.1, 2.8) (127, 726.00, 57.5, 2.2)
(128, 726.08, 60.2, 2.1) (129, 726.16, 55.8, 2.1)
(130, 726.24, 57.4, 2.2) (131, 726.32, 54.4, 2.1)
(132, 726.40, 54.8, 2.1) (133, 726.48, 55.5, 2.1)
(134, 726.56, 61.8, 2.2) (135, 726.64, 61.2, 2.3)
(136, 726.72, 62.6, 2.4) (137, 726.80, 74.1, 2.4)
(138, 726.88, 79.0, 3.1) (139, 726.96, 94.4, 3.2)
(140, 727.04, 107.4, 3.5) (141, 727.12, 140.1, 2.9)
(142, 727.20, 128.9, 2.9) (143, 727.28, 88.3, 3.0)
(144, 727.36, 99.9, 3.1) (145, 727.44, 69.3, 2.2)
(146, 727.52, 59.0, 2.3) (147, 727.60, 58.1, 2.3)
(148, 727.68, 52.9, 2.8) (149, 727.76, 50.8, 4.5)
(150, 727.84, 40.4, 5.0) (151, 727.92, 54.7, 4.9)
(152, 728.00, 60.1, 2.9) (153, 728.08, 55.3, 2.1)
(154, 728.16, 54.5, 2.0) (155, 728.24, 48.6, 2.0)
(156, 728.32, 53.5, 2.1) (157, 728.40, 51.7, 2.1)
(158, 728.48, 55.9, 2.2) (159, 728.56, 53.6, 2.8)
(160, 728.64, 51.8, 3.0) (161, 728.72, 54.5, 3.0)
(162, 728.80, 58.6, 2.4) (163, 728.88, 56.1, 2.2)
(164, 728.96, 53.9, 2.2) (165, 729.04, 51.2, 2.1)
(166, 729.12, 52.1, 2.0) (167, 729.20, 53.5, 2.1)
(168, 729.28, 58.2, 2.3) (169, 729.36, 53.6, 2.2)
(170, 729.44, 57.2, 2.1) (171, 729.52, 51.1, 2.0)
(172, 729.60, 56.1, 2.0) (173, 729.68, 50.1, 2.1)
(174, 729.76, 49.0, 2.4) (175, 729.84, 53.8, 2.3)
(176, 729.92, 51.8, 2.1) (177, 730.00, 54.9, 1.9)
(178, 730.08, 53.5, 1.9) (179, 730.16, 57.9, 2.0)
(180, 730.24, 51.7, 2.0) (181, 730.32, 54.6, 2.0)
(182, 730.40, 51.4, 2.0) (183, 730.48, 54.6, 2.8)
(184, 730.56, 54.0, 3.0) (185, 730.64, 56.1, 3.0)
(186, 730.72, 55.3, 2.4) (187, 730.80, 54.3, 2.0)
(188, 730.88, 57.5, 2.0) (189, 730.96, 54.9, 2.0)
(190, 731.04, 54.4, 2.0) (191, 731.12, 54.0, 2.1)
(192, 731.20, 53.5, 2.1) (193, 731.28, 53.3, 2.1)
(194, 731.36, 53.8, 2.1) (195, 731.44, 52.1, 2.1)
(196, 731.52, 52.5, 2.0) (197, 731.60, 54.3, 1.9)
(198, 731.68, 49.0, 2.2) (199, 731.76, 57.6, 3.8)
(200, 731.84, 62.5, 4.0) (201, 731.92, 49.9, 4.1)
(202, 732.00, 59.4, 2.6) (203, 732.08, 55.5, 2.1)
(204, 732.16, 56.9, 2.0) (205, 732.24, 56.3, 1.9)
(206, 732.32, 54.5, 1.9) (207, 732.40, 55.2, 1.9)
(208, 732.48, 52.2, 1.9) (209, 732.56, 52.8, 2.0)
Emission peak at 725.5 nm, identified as [S II] 6716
